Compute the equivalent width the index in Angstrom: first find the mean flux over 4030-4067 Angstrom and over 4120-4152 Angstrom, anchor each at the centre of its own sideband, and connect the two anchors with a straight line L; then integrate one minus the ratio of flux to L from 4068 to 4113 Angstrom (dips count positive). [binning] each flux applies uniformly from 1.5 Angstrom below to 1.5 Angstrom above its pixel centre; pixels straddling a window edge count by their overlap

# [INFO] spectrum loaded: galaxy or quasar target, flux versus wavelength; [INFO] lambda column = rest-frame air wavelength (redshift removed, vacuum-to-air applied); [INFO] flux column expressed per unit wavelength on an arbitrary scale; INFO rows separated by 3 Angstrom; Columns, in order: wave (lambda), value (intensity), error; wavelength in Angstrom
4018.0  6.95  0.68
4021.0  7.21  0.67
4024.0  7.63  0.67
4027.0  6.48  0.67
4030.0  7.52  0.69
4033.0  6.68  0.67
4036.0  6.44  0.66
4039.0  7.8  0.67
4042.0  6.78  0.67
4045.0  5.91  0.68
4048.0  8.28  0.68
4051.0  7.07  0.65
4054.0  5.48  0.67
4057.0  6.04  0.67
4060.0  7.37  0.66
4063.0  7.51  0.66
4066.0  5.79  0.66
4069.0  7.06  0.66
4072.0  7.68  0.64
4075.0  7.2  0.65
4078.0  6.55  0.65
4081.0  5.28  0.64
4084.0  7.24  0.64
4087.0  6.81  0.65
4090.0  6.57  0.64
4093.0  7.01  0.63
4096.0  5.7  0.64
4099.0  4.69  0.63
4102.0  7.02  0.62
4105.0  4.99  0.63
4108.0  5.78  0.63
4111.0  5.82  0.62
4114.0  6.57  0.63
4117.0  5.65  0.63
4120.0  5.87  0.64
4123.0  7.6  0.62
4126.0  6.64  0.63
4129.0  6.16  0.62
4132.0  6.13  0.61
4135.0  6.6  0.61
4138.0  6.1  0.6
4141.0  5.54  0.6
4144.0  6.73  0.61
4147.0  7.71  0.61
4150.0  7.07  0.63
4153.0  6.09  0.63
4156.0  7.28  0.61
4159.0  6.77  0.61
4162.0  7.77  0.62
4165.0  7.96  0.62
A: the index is 2.33 Angstrom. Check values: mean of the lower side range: 6.81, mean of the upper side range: 6.58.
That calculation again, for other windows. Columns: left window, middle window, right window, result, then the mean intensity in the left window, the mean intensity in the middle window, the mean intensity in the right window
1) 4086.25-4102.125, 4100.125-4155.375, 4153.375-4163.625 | 3.0 Angstrom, 6.21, 6.34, 7.15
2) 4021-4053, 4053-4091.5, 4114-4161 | 1.1 Angstrom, 7.04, 6.68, 6.54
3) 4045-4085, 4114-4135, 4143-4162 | 1.7 Angstrom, 6.77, 6.38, 7.01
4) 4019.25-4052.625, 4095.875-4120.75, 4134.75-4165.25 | 4.1 Angstrom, 7.07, 5.79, 6.84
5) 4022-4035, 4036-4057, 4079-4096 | 0.3 Angstrom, 7.06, 6.79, 6.5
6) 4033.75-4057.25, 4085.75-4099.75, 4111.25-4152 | 0.8 Angstrom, 6.76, 6.22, 6.46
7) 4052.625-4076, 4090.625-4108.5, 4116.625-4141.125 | 1.7 Angstrom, 6.76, 5.9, 6.32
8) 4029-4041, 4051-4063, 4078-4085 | 0.2 Angstrom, 7.08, 6.55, 6.25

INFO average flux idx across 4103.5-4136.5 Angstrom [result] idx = 6.16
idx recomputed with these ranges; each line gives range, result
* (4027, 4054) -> 6.94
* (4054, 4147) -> 6.4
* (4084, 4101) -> 6.28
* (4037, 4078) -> 6.9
